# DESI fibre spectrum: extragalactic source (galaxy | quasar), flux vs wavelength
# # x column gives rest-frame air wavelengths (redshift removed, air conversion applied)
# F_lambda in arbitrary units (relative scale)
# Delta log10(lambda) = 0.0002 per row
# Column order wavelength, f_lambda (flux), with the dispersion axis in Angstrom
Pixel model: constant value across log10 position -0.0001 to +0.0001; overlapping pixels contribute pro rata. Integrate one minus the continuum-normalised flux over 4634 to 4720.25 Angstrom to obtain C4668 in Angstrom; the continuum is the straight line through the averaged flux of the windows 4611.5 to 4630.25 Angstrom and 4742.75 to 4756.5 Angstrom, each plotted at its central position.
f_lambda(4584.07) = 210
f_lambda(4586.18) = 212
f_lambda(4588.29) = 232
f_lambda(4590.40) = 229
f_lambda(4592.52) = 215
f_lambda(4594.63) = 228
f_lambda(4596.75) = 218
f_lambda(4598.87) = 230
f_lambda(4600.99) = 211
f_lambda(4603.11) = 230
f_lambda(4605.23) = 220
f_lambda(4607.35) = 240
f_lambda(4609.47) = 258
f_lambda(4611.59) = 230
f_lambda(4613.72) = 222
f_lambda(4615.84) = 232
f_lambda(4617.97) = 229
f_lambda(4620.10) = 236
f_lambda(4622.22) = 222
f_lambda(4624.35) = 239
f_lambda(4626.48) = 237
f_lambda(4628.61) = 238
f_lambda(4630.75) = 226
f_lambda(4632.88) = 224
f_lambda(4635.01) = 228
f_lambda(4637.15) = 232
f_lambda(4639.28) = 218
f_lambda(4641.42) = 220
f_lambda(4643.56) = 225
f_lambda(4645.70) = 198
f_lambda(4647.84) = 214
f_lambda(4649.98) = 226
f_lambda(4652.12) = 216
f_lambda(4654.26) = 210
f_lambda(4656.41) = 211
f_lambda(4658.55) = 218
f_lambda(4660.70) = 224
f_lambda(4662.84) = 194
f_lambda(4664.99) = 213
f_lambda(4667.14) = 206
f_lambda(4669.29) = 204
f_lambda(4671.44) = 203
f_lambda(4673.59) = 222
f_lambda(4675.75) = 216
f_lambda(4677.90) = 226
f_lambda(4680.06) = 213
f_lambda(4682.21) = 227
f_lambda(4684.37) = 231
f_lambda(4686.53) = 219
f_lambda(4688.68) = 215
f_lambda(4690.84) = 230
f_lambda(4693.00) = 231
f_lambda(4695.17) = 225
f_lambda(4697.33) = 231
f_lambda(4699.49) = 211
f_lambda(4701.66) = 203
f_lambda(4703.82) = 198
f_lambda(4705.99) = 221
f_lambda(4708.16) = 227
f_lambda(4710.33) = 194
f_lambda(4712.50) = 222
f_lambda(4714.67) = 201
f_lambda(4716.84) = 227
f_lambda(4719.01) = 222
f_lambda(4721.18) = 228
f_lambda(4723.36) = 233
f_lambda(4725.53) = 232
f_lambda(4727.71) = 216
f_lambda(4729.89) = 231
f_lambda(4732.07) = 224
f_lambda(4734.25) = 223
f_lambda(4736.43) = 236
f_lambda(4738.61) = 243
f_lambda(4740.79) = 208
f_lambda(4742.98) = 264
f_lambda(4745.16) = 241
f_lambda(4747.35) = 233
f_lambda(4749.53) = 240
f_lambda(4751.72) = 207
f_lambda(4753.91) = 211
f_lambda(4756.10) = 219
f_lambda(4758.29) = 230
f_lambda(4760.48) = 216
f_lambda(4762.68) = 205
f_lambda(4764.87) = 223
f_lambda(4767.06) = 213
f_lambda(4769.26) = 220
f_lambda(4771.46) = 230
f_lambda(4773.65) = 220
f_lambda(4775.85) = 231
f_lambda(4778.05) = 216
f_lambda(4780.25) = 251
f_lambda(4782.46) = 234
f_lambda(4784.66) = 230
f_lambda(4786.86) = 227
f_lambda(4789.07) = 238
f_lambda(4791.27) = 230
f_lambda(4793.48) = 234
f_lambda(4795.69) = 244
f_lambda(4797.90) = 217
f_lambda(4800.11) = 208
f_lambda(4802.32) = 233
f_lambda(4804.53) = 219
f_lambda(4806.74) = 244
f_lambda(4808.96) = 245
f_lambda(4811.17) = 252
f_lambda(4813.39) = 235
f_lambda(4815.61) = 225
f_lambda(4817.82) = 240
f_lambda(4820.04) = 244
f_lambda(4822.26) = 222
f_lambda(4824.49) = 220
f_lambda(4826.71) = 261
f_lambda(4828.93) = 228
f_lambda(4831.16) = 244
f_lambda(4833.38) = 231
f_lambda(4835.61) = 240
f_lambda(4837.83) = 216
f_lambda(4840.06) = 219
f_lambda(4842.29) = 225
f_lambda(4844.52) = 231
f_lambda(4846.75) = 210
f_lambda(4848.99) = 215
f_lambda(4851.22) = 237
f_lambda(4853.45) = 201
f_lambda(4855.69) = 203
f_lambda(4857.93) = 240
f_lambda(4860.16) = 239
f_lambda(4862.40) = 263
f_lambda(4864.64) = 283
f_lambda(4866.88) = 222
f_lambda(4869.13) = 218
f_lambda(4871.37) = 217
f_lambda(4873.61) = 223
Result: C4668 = 5.13 Angstrom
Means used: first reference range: 232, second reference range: 229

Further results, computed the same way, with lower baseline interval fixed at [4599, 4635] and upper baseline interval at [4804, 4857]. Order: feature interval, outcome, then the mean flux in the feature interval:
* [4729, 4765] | 0.5 Angstrom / 227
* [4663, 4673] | 1.1 Angstrom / 206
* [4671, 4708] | 1.8 Angstrom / 219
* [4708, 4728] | 0.9 Angstrom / 220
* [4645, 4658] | 1.0 Angstrom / 213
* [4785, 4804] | 0.1 Angstrom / 229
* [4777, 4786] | -0.1 Angstrom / 233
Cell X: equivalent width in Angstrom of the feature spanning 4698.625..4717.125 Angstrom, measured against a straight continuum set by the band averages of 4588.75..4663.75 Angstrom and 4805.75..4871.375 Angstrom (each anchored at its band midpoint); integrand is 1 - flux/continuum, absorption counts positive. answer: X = 1.3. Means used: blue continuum 224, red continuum 233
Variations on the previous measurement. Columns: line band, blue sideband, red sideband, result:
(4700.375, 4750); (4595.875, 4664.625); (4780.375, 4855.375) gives 0.6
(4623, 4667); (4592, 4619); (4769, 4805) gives 1.6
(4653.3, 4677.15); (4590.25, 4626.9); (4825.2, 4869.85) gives 1.9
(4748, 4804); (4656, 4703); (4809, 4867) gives 0.4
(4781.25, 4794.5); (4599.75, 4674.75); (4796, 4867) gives -0.1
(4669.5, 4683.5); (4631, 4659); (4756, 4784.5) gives 0.2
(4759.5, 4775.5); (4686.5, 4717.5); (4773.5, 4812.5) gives 0.6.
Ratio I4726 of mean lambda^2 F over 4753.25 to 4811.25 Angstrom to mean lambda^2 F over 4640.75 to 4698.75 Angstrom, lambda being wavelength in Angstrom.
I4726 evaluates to 1.1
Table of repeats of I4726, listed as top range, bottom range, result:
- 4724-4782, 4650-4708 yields 1.08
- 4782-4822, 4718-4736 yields 1.06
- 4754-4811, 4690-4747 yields 1.04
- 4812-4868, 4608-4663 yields 1.13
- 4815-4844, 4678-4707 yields 1.12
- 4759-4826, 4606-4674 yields 1.10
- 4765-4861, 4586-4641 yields 1.09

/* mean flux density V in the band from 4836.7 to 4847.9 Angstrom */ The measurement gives 220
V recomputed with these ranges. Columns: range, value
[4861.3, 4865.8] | 273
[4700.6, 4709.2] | 212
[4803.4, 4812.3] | 240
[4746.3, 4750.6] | 237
